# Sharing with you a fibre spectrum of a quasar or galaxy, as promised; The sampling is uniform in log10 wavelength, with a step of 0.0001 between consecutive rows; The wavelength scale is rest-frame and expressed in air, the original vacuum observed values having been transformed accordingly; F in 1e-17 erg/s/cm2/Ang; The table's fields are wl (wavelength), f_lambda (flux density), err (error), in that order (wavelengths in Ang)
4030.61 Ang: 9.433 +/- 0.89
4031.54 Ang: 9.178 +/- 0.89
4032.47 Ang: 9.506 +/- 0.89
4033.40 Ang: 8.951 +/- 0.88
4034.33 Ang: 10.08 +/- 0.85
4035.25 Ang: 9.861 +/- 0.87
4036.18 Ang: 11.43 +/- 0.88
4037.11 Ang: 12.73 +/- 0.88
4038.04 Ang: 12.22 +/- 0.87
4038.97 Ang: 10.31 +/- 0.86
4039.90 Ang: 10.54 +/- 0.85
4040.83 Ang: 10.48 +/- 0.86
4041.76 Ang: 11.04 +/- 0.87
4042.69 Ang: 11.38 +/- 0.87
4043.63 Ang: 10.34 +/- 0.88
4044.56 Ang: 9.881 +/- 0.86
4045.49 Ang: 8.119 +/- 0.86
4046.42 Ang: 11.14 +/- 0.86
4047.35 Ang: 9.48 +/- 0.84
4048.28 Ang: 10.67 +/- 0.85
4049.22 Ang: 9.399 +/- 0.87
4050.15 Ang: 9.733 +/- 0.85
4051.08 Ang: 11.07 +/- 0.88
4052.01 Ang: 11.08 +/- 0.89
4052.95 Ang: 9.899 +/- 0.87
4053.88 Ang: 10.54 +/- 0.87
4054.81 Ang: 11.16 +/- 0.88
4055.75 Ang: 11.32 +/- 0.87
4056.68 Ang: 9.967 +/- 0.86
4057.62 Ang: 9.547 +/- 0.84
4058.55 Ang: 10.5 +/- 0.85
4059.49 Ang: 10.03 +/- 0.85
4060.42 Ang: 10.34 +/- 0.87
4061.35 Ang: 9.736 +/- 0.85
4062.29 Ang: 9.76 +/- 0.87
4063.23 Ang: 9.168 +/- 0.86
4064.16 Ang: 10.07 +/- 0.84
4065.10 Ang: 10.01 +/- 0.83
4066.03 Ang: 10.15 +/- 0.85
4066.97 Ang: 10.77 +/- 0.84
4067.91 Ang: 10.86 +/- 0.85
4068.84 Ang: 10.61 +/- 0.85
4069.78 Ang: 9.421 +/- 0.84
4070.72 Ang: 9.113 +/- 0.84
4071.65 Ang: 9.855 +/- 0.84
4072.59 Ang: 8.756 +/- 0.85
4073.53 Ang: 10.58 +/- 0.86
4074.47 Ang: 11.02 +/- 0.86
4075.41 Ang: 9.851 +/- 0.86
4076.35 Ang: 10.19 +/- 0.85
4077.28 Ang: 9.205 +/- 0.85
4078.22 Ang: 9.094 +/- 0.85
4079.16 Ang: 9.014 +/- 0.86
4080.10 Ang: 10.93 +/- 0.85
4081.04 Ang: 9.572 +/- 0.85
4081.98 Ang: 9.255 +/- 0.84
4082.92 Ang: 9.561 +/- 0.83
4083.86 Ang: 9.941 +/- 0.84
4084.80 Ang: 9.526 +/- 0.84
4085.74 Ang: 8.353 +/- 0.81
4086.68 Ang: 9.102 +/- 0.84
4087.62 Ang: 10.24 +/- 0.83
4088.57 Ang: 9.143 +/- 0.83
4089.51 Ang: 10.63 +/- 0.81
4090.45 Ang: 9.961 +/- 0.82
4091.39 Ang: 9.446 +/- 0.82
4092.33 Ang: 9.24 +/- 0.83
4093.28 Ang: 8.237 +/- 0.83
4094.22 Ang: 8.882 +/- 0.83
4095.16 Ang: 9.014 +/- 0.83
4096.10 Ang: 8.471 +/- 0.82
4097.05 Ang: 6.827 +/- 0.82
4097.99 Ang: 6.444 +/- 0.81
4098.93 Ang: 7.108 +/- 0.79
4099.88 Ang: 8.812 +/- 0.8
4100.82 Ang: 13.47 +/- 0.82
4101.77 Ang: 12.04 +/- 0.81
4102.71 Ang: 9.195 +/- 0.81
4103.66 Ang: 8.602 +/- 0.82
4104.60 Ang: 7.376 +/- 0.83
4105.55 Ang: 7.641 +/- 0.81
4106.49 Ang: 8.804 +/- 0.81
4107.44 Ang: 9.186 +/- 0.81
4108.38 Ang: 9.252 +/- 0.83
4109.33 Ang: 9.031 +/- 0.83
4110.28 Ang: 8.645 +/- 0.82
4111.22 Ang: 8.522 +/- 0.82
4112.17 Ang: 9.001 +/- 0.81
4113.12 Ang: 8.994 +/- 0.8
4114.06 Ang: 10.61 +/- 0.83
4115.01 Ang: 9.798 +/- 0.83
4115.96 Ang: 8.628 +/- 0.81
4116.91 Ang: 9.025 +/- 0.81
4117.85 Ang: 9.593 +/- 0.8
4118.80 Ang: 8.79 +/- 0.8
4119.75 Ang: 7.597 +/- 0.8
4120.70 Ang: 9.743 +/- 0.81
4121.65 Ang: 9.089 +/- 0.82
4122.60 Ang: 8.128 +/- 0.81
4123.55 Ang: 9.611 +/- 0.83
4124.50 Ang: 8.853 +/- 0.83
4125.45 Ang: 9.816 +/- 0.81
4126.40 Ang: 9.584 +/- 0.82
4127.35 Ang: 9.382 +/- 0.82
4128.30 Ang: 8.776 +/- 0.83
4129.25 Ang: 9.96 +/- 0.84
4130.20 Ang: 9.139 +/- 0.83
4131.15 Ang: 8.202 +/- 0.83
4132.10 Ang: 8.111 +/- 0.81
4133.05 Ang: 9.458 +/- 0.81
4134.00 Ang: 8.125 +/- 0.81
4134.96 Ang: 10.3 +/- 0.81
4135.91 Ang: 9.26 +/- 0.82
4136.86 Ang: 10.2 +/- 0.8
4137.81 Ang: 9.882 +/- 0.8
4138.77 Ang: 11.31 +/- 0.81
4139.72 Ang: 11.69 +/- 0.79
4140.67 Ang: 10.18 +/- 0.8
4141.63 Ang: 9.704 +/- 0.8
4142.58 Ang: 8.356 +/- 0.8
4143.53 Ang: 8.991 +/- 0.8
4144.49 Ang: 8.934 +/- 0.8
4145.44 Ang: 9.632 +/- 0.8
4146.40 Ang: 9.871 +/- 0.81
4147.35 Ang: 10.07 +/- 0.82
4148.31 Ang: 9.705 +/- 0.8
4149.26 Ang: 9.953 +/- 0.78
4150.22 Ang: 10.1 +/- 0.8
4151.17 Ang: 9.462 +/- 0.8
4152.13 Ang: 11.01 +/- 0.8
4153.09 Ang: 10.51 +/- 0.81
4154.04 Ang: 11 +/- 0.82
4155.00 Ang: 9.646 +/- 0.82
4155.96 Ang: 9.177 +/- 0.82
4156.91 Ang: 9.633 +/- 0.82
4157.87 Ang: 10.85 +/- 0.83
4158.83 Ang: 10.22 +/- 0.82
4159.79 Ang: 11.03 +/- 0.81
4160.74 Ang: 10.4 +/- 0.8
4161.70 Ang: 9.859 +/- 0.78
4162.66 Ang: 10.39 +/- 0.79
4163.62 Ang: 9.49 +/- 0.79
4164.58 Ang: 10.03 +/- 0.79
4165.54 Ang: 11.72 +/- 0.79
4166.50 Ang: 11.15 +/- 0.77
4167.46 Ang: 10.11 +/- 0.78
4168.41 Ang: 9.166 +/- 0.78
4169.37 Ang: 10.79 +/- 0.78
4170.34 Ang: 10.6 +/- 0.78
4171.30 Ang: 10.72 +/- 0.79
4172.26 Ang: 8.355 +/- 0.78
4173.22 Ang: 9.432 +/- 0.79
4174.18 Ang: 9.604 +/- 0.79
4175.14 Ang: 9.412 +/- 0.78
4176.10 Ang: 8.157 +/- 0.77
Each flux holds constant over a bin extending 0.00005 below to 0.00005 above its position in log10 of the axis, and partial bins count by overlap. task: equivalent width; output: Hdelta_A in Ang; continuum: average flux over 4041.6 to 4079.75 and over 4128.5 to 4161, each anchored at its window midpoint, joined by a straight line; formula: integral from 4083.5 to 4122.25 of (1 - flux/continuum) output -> 3.4 Ang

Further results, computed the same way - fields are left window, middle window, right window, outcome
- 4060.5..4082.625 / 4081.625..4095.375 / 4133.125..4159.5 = 0.71 Ang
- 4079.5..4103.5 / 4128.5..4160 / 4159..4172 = 0.90 Ang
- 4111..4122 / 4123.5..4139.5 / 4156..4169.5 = 0.12 Ang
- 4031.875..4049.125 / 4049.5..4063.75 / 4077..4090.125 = -0.21 Ang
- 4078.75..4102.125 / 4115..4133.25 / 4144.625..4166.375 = 1.34 Ang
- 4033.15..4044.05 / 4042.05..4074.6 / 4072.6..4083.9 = 0.50 Ang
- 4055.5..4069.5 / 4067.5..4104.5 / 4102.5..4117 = 0.29 Ang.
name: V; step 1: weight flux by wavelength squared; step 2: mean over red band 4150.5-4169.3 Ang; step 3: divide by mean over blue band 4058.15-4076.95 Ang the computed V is 1.1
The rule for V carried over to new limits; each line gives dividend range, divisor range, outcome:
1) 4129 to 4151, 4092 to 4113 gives 1.11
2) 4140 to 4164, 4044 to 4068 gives 1.03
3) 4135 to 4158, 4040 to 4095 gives 1.04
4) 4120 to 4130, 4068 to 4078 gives 0.96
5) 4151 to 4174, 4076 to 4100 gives 1.16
